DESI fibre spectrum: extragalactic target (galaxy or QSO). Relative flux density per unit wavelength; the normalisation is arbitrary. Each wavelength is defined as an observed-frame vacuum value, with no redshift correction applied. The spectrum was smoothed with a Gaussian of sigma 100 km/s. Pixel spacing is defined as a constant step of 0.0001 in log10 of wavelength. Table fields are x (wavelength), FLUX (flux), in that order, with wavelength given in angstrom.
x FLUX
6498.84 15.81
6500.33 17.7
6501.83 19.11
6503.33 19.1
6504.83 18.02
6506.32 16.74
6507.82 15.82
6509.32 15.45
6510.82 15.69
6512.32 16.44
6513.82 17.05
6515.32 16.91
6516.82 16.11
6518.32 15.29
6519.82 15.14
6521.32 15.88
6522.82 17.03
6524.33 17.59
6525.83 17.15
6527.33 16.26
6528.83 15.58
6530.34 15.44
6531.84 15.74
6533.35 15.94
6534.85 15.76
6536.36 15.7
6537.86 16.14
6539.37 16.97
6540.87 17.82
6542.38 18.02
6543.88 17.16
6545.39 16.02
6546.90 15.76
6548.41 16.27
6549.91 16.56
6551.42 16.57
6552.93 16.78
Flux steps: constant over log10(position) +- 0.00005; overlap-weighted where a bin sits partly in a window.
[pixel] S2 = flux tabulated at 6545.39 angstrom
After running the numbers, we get 16.02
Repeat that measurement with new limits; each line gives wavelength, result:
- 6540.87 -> 17.82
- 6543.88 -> 17.16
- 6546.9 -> 15.76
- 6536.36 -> 15.7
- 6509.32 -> 15.45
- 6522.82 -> 17.03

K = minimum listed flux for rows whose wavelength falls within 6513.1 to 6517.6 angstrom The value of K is 16.11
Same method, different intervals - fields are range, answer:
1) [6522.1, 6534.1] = 15.44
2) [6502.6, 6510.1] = 15.45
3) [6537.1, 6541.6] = 16.14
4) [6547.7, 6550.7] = 16.27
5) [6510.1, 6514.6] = 15.69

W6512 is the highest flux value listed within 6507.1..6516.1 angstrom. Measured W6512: 17.05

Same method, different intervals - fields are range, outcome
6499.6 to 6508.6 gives 19.11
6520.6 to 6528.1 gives 17.59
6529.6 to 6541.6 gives 17.82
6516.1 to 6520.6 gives 16.11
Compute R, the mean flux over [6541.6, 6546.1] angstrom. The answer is 17.1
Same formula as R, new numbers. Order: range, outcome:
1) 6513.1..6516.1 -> 17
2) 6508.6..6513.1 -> 15.9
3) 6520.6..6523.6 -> 16.4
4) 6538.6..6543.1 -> 17.6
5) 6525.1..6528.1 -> 16.7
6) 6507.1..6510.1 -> 15.6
